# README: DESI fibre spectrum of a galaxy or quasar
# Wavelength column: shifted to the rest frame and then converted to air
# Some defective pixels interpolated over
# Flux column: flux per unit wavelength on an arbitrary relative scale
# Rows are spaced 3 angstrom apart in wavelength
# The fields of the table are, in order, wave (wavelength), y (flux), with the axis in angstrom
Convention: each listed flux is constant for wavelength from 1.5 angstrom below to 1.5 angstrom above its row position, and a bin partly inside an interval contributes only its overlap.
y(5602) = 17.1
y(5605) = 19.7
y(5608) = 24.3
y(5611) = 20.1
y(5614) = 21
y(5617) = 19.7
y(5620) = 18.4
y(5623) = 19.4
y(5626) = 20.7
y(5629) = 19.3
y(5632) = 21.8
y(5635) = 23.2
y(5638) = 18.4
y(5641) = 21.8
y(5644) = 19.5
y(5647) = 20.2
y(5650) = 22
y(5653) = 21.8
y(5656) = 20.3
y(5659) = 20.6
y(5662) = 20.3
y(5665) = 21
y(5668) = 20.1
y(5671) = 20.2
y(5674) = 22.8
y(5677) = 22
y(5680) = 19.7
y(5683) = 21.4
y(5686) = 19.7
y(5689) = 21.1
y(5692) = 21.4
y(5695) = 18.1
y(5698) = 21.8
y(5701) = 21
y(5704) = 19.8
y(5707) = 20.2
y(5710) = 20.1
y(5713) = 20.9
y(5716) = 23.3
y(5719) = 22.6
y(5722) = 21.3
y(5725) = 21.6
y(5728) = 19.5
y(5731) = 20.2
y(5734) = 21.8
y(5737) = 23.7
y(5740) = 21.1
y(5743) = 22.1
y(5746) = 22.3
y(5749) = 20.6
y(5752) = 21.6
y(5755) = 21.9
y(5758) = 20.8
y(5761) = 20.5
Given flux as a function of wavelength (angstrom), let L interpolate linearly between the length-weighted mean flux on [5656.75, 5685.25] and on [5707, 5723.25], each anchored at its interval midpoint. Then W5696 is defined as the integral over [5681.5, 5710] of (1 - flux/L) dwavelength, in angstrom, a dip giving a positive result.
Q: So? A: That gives 1.00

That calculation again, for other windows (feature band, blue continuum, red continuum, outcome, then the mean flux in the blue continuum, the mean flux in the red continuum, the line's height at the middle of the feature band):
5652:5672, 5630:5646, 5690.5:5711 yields 0.1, 20.9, 20.3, 20.7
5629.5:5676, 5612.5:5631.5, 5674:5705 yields -1.5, 19.9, 20.7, 20.3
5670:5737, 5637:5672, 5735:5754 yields 0.9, 20.6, 21.9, 21.3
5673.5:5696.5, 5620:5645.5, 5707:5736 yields 0.2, 20.4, 21.2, 20.9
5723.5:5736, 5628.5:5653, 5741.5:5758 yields 0.3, 20.9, 21.6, 21.5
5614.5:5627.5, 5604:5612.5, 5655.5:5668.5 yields 1.0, 21.5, 20.5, 21.2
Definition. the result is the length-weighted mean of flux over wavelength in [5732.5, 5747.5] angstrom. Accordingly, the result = 22.2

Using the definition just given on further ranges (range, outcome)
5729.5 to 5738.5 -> 21.9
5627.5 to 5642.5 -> 20.9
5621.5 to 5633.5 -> 20.3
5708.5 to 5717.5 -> 21.4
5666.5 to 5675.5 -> 21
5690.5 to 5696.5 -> 19.8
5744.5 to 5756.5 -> 21.6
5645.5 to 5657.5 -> 21.1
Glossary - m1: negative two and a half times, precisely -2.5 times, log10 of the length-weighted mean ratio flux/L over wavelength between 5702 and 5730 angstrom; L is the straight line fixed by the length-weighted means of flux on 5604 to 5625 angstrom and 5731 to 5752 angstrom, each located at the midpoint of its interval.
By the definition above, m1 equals 0.025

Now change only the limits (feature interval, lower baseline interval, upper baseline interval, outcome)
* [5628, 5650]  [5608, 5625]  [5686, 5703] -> -0.02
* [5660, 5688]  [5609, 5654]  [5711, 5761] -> 0.01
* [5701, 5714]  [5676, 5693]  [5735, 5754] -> 0.05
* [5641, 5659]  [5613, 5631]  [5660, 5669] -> -0.03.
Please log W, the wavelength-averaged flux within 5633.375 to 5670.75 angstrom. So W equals 20.8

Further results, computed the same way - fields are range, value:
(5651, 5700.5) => 20.8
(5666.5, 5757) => 21.1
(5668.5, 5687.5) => 20.9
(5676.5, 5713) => 20.5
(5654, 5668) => 20.5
